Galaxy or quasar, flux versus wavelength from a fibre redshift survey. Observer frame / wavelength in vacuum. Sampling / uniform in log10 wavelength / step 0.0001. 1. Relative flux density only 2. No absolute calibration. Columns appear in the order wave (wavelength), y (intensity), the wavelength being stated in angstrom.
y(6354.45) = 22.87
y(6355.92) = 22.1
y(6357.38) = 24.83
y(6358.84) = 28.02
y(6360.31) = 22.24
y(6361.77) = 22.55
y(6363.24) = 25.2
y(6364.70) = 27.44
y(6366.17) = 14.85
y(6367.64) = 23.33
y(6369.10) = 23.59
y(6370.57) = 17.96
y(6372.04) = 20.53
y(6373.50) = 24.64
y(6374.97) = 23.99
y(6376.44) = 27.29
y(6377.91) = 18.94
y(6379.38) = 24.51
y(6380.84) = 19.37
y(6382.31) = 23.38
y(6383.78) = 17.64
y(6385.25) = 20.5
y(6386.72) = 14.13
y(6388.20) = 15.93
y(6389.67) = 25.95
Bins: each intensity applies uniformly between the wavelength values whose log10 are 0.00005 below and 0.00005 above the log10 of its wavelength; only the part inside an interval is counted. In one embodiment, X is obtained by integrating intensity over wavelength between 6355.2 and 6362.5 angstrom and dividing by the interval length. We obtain 24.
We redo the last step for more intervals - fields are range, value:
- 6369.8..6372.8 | 19.4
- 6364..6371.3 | 21.4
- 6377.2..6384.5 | 20.8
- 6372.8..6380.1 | 23.8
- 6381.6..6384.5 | 20.5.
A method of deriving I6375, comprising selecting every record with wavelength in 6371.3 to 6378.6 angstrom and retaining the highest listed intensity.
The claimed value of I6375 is 27.29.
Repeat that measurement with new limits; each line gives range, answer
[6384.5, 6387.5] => 20.5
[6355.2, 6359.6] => 28.02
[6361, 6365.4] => 27.44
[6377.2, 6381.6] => 24.51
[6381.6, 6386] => 23.38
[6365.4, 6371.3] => 23.59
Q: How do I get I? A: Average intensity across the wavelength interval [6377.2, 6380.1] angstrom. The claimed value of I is 21.7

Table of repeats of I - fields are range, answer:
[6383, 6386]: 19.1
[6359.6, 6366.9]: 22.5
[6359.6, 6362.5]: 22.4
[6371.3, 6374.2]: 22.6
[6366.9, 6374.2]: 22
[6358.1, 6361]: 25.2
